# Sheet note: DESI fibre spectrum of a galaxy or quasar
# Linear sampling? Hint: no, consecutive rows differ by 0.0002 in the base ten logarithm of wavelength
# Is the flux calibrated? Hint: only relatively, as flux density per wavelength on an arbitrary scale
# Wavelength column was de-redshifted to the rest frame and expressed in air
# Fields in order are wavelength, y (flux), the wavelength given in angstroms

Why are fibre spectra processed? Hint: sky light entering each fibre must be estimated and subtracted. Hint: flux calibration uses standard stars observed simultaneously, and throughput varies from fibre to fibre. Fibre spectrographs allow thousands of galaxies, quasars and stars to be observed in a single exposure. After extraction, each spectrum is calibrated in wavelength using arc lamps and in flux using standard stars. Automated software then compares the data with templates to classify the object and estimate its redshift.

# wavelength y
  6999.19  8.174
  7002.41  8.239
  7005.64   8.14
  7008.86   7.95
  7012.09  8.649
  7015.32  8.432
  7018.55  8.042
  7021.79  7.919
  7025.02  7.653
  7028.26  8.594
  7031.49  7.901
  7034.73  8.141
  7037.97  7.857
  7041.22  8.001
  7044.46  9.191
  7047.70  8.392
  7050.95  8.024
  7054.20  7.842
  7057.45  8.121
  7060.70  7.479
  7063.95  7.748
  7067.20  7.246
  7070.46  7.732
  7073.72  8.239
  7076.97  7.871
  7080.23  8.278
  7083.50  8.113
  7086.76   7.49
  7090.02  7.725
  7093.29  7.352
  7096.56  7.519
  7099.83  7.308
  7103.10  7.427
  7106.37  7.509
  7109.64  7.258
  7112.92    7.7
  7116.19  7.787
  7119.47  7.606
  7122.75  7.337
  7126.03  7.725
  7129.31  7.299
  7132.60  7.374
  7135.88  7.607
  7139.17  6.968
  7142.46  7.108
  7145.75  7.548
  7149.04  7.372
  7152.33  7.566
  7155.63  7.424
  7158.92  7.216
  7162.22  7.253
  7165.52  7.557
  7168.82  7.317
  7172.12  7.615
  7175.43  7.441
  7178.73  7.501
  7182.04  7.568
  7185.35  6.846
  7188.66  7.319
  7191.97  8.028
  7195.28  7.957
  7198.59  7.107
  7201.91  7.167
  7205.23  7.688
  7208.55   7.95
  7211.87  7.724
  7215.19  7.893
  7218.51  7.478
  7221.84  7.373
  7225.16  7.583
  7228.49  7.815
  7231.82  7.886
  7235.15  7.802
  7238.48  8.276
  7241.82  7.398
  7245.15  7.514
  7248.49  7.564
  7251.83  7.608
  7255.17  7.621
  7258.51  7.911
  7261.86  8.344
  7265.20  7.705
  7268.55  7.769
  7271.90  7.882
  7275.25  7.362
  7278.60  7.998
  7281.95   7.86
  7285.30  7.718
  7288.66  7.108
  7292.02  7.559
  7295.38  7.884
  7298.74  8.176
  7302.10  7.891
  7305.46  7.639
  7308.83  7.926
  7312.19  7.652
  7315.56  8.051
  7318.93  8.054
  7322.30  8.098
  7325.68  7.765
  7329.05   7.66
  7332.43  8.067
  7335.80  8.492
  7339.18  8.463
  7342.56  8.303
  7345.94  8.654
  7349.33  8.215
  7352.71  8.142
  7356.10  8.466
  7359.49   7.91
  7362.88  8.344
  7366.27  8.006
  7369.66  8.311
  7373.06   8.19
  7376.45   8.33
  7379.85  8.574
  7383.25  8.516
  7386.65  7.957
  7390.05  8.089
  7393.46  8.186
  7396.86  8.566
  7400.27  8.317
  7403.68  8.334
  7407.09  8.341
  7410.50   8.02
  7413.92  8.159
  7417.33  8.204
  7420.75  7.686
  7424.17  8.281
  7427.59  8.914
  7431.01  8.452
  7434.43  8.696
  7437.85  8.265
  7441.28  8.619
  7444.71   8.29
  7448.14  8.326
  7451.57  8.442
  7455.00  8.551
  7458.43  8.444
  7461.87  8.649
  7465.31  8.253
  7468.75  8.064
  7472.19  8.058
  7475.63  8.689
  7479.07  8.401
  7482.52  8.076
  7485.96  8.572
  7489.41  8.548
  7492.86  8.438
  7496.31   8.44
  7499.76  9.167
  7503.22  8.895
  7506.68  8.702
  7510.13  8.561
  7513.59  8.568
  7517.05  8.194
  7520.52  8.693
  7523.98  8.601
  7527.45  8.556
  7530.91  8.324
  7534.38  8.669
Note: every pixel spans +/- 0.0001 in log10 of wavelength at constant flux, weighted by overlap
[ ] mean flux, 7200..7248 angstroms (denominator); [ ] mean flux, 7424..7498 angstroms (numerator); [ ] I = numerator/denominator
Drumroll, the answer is 1.10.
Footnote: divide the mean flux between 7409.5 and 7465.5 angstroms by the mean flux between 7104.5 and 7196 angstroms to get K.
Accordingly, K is 1.1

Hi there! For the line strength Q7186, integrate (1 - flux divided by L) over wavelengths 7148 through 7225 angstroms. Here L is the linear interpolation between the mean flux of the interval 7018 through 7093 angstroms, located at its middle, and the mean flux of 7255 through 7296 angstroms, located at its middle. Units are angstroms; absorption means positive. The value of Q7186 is 3.3 angstroms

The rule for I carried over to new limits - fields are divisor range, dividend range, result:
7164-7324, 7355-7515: 1.09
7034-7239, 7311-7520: 1.09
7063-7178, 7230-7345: 1.04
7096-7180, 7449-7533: 1.14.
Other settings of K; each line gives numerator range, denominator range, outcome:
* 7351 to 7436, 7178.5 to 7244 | 1.09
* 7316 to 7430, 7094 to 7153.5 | 1.11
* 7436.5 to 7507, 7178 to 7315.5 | 1.10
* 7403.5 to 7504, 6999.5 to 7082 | 1.04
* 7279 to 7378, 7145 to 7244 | 1.06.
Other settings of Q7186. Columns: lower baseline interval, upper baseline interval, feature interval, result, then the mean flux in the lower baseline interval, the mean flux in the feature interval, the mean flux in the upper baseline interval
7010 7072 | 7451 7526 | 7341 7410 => 0.86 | 8.05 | 8.28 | 8.5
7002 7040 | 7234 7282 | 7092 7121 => 1.80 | 8.12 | 7.5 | 7.77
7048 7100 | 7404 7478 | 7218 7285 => 2.63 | 7.78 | 7.74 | 8.35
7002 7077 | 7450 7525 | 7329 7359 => 0.24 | 8.06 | 8.29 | 8.5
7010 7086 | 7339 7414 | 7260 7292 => 1.82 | 8.06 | 7.74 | 8.28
